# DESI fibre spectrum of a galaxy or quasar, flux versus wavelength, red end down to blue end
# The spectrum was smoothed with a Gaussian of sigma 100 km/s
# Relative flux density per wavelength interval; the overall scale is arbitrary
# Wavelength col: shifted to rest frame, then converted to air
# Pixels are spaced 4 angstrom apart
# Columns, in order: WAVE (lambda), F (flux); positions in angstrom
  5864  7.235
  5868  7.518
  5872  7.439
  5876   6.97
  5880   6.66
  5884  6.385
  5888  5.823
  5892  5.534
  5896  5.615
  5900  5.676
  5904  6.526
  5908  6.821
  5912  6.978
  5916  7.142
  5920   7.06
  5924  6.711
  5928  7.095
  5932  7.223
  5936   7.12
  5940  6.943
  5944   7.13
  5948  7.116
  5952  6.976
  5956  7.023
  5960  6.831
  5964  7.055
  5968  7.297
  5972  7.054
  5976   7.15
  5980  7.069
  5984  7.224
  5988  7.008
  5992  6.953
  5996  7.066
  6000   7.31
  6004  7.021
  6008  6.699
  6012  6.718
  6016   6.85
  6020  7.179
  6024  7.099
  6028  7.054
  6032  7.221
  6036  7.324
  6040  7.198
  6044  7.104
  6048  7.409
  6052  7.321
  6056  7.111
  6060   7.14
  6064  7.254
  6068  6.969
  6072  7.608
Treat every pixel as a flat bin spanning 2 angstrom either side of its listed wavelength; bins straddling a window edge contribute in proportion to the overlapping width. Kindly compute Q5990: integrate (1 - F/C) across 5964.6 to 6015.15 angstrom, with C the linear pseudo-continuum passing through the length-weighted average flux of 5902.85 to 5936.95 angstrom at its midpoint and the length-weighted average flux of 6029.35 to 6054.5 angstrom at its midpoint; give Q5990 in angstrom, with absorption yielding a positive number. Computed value 0.6 angstrom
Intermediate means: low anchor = 6.97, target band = 7.04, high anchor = 7.25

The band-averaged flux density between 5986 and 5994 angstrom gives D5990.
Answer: 6.98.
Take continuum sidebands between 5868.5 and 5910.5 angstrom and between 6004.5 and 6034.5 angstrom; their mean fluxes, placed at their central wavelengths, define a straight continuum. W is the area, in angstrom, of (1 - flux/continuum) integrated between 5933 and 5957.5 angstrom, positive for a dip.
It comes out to -1.5 angstrom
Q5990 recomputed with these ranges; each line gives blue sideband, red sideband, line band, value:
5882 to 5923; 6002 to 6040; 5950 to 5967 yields -0.8 angstrom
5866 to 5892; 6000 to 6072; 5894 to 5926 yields 1.0 angstrom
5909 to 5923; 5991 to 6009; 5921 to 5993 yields -0.3 angstrom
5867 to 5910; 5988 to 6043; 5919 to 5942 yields -1.4 angstrom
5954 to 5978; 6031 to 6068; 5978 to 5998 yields 0.1 angstrom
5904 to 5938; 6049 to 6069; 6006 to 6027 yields 0.6 angstrom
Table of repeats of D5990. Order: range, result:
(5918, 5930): 6.96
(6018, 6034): 7.14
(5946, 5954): 7.05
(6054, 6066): 7.17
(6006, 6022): 6.86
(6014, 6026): 7.04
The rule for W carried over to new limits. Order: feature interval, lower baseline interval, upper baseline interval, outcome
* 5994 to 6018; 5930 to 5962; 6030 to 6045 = 0.7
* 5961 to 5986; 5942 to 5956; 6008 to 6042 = -0.2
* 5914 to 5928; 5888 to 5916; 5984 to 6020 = -1.3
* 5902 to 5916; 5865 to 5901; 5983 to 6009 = -0.5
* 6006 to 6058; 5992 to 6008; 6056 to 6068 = 0.0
